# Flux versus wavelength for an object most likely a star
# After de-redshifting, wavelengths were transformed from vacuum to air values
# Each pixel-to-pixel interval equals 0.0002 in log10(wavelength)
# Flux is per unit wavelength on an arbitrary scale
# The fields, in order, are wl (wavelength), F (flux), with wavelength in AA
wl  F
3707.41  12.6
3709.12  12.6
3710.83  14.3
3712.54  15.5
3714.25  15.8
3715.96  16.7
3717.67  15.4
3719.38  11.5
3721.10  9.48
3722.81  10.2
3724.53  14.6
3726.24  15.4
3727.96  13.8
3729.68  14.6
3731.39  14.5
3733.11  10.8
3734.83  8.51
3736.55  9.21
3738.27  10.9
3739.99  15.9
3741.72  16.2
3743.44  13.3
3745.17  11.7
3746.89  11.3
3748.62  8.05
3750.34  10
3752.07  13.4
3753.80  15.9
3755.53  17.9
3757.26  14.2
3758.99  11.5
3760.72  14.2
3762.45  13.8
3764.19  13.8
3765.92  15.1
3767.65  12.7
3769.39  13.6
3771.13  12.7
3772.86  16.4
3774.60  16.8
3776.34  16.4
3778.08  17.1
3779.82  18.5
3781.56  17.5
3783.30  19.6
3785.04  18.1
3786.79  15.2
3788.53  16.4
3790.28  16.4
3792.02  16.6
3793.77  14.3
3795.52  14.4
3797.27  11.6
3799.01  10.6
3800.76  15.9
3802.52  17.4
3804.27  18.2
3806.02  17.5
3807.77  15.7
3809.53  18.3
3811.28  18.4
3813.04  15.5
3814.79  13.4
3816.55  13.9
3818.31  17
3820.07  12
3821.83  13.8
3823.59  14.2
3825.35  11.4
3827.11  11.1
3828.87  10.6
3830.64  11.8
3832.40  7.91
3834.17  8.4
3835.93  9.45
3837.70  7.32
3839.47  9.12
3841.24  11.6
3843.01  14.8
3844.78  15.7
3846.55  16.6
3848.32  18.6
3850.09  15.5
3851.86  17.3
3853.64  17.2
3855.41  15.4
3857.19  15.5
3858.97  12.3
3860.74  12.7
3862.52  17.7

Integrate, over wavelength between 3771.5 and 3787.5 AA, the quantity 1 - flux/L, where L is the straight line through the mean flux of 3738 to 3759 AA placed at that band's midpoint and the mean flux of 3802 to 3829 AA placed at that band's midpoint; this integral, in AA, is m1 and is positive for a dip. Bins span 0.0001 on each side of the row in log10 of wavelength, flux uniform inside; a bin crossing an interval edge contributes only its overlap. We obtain -3.6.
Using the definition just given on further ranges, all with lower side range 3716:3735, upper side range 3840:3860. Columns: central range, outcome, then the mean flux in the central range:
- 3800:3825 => -1.84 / 15.7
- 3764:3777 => -0.83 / 14.7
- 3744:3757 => 0.72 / 12.7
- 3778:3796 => -3.36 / 16.8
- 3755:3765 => -0.37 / 14.1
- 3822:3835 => 3.47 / 10.9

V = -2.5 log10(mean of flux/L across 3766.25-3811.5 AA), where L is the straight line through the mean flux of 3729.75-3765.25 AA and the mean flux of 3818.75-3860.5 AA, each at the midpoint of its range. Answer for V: -0.23 mag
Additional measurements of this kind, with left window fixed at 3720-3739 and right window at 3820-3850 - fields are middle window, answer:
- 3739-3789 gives -0.22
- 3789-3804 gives -0.22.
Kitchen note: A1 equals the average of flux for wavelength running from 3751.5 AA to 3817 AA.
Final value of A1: 15.5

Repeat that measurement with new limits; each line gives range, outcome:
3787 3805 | 15.2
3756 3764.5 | 13.7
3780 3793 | 17.2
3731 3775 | 13.1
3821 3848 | 11.7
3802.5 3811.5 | 17.6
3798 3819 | 15.9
